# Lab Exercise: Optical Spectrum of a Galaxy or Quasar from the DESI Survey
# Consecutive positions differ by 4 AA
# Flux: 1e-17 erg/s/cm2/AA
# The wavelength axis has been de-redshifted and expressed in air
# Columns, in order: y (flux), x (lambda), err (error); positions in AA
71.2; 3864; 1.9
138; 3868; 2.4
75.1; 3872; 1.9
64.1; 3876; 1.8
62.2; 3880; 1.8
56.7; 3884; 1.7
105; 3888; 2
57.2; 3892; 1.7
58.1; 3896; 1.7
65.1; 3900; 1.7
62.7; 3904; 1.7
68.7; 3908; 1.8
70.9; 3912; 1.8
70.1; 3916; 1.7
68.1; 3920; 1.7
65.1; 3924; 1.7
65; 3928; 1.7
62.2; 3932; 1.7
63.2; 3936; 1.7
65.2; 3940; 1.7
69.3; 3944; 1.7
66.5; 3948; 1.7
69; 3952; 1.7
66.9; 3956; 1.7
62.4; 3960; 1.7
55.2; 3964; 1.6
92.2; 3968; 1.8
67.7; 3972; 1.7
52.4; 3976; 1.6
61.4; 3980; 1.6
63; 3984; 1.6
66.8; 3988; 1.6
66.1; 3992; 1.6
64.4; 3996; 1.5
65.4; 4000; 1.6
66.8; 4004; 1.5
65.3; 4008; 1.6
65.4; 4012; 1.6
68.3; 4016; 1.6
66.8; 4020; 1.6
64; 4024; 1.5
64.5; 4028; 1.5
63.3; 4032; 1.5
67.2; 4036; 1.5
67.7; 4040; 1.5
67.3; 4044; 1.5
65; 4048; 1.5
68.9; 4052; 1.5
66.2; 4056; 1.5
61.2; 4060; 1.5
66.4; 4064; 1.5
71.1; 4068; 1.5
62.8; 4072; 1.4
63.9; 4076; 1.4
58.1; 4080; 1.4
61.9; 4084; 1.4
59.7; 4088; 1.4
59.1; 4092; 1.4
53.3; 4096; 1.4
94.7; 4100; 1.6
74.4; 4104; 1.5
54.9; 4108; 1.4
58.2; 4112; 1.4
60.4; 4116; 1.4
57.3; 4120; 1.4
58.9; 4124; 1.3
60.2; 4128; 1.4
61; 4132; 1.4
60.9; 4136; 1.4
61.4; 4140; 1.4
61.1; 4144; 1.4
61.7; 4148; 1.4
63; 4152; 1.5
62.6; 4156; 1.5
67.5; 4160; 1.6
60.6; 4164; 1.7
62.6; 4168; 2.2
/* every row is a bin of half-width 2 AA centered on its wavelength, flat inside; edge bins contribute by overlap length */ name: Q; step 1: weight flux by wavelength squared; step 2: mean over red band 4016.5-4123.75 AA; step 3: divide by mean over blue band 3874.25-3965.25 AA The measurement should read 1.05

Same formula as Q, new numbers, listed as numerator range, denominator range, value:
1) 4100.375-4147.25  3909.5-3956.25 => 1.02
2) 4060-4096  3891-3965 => 1.03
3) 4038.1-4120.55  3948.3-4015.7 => 1.03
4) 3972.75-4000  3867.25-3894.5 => 0.86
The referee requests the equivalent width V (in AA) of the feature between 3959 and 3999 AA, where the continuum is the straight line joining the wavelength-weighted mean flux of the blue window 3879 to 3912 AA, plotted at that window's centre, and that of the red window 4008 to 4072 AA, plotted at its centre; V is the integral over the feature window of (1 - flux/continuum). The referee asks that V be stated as 0.8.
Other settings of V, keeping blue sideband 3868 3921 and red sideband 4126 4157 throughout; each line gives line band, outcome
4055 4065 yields 0.0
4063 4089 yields 0.2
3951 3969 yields 0.1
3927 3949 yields 1.2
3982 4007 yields 0.6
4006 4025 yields 0.0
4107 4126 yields 1.3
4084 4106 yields -1.6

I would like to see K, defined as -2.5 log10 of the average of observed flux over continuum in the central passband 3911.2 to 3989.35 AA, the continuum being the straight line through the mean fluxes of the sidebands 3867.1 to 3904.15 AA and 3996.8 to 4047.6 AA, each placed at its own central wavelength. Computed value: 0.059 mag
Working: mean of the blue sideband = 73.1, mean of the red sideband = 65.9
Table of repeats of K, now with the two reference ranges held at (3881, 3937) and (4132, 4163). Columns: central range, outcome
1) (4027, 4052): -0.027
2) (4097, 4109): -0.178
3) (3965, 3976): -0.108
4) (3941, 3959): -0.020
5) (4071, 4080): 0.027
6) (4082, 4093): 0.057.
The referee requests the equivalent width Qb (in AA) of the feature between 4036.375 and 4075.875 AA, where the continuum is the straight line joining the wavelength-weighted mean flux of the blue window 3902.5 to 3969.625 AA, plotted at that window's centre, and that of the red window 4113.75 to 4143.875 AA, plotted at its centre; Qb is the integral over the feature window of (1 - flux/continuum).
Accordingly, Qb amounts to -2.2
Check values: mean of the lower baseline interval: 67.1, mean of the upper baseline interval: 60.1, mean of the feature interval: 66.2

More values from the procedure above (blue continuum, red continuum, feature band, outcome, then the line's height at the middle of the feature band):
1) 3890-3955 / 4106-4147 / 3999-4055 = -3.4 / 62.4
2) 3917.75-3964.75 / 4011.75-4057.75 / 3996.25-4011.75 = 0.1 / 65.9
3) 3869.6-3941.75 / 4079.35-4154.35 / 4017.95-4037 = -0.2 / 64.4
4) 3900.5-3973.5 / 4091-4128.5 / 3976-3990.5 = 0.9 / 66.2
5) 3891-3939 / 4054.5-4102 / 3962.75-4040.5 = -1.1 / 64.9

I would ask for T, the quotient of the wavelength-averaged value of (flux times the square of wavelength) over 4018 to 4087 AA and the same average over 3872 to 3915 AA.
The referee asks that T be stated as 1.0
